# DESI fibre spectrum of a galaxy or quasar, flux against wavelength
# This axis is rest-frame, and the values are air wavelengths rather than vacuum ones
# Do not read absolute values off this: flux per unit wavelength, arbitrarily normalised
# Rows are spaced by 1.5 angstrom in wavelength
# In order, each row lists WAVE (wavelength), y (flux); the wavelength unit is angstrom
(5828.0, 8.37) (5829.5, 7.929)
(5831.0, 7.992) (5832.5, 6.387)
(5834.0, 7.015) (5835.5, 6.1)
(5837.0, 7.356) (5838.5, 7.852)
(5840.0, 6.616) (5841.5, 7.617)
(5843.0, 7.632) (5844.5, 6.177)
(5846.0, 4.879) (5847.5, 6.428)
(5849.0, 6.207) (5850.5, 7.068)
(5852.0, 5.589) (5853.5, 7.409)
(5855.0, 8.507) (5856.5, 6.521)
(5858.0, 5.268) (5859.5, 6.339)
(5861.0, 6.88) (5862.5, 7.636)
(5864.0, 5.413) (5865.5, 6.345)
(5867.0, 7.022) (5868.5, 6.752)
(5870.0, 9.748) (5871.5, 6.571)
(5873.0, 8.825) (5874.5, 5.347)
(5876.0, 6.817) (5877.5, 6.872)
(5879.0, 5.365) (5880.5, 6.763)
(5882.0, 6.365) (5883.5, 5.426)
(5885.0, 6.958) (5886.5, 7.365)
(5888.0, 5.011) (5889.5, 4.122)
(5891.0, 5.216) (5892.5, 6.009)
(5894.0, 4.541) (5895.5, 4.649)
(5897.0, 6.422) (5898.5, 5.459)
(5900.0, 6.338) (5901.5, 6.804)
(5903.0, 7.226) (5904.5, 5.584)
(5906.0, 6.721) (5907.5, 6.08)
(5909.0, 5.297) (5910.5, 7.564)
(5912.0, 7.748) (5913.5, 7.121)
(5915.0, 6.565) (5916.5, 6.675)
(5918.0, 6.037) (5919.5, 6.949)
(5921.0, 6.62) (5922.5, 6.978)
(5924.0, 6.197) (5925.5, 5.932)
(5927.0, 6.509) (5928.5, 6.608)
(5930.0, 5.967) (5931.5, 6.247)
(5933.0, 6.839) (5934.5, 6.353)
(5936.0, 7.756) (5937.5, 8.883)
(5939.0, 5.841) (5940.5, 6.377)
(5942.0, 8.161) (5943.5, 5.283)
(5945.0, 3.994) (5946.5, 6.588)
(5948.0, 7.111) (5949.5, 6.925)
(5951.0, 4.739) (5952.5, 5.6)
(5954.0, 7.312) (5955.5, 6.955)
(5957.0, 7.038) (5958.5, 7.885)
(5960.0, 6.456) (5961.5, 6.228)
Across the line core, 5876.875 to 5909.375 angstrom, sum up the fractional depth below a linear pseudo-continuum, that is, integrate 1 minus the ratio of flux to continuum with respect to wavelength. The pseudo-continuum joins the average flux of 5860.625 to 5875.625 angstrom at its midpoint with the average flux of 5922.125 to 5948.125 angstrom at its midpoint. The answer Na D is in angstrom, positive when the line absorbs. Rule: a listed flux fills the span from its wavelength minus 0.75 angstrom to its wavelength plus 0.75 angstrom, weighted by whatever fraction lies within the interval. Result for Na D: 4.3 angstrom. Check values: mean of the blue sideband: 7.05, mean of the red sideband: 6.51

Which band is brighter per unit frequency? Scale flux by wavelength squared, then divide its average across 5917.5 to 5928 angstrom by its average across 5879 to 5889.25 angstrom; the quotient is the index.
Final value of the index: 1.07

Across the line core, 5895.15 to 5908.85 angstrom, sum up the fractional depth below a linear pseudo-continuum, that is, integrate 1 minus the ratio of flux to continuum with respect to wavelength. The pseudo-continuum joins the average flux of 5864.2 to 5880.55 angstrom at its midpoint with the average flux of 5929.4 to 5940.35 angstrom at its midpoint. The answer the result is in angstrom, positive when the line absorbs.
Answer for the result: 1.4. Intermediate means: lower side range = 6.9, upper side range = 6.83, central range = 6.15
